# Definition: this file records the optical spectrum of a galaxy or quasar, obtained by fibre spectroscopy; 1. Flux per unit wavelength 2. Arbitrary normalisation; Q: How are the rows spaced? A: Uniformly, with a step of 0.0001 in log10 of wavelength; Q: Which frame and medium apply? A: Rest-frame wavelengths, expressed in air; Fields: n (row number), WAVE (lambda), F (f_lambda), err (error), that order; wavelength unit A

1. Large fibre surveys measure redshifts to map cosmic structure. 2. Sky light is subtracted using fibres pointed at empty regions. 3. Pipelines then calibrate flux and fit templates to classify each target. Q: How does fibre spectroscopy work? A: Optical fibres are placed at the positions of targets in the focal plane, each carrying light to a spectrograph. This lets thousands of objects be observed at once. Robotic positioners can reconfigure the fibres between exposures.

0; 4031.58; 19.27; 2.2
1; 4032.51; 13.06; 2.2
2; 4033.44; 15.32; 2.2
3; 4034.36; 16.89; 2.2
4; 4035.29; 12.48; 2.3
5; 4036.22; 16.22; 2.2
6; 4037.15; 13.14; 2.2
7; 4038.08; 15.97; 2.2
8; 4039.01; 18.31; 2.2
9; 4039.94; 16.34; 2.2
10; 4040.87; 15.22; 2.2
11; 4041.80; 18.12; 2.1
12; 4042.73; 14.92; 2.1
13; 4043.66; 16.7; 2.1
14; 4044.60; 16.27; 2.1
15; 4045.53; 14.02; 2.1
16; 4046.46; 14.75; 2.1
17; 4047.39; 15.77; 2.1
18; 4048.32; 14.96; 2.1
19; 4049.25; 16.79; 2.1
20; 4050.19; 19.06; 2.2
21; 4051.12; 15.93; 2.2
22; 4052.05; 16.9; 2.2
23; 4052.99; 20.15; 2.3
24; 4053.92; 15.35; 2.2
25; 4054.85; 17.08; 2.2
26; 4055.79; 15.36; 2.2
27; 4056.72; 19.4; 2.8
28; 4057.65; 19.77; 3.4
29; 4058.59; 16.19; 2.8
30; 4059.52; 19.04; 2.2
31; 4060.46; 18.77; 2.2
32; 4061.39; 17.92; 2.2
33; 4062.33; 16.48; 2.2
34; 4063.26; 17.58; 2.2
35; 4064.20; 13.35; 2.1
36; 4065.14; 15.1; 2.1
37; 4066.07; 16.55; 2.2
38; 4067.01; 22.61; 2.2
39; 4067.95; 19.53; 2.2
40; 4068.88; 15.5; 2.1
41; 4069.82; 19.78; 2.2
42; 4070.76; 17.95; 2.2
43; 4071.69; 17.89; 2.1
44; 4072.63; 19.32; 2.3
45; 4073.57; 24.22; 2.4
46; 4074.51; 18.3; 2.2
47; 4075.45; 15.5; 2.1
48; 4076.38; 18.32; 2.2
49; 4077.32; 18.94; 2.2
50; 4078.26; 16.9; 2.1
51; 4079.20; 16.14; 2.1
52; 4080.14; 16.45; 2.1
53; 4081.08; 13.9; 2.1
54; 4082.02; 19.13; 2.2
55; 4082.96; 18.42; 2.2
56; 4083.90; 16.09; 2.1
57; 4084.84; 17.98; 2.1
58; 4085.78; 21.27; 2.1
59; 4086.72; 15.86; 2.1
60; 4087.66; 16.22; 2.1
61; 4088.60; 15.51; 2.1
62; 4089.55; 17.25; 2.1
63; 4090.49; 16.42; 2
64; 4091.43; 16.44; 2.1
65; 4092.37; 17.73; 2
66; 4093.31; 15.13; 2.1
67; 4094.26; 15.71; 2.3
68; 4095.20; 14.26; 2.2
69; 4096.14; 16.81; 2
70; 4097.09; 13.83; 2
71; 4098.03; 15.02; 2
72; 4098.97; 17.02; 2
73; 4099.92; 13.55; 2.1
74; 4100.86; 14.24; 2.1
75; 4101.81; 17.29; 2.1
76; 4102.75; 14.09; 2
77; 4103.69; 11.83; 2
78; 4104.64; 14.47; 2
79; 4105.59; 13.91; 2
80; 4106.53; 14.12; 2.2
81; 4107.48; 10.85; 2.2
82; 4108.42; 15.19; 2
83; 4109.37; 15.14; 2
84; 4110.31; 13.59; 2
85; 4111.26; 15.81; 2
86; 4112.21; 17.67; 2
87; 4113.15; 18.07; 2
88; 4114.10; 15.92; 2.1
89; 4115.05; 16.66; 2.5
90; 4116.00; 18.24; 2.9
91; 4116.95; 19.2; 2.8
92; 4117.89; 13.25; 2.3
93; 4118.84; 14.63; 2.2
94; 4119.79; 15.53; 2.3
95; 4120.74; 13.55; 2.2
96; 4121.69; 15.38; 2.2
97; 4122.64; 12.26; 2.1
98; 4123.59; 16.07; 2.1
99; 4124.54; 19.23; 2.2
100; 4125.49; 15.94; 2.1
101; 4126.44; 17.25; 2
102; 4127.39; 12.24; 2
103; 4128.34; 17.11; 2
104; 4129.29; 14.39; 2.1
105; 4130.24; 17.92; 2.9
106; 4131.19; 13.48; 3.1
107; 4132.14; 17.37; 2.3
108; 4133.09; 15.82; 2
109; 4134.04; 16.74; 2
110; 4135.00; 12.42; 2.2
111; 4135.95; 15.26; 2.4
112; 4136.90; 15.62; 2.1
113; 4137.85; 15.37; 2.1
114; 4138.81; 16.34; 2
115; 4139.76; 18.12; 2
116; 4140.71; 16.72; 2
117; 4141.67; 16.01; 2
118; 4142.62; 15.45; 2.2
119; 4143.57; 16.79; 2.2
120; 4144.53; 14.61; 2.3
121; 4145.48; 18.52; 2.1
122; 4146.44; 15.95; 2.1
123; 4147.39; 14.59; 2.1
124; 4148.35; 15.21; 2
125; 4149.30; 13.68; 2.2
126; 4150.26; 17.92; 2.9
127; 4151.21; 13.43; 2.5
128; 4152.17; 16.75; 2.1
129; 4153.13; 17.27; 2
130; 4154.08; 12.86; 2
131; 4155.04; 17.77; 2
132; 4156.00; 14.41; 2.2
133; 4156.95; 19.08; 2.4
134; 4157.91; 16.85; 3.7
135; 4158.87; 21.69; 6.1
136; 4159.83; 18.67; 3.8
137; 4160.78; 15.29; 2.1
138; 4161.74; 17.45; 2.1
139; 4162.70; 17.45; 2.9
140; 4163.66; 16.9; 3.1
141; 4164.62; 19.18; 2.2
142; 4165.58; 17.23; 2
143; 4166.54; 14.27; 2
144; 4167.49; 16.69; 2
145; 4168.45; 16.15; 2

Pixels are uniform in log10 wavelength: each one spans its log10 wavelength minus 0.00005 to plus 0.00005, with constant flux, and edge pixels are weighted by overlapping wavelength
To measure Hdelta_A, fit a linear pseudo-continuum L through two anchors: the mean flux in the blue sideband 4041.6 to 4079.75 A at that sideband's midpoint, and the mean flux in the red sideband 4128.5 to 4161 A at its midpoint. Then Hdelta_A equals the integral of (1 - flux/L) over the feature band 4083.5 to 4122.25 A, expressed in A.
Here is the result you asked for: 2.66 A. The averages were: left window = 17.4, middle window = 15.6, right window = 16.1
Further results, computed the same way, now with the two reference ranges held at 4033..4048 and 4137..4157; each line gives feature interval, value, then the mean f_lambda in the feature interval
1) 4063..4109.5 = -2.1 A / 16.5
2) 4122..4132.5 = 0.1 A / 15.7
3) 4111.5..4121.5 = -0.2 A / 16.2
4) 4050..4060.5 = -1.3 A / 17.7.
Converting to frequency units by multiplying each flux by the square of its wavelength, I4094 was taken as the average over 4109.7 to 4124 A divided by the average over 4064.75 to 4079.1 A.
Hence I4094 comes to 0.87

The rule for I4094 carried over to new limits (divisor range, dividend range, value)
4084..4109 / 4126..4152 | 1.04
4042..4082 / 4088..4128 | 0.91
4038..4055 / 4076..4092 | 1.06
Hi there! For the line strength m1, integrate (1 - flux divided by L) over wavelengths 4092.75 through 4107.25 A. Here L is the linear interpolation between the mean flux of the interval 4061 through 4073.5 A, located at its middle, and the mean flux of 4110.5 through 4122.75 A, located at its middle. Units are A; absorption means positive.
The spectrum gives 1.6 A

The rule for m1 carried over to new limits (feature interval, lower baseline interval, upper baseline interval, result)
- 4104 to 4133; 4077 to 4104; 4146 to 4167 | 1.6 A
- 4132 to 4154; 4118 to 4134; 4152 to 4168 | 0.6 A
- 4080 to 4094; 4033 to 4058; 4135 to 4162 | -0.5 A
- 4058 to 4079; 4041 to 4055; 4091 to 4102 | -2.5 A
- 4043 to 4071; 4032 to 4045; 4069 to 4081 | -0.4 A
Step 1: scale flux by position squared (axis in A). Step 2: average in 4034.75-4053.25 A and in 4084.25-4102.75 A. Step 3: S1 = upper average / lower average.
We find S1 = 1.03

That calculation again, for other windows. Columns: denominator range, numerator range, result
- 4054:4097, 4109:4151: 0.94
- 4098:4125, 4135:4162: 1.09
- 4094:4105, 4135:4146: 1.11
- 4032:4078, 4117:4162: 0.98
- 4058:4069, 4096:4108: 0.84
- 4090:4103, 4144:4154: 1.03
